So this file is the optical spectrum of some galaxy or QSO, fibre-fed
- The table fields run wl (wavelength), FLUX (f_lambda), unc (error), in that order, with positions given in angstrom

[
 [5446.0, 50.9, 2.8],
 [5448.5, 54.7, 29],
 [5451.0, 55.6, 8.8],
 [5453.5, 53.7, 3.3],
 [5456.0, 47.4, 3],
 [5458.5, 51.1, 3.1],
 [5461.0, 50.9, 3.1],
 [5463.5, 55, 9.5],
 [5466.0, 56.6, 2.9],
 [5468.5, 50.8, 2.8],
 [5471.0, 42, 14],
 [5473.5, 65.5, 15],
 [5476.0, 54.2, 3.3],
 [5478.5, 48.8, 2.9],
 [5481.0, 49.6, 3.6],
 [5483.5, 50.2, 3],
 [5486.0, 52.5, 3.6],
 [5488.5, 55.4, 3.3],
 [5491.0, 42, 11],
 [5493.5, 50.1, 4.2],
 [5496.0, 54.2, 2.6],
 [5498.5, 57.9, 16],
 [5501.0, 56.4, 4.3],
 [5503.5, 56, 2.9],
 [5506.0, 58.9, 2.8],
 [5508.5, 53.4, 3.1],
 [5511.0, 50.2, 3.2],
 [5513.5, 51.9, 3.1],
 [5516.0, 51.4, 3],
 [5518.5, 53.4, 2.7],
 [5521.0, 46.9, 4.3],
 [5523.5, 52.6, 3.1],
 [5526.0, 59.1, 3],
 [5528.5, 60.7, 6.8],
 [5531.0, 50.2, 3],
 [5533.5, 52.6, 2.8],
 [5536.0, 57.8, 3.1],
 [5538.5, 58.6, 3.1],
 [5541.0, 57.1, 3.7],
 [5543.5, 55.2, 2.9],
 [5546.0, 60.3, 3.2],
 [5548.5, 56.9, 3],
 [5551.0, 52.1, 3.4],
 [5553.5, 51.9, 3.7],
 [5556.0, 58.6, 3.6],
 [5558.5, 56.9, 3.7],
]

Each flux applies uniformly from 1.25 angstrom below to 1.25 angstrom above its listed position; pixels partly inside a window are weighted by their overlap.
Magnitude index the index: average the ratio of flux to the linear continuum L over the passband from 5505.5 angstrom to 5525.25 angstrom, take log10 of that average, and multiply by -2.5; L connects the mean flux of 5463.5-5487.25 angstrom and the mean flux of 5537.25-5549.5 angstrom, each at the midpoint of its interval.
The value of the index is 0.06 mag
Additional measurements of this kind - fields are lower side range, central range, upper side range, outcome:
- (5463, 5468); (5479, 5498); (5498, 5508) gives 0.111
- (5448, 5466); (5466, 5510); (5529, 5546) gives 0.022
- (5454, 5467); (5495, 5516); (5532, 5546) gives 0.000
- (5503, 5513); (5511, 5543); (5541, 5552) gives 0.022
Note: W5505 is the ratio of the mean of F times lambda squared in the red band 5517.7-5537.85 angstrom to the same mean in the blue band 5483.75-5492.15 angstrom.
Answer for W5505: 1.1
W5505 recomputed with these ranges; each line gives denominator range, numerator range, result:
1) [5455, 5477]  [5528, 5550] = 1.10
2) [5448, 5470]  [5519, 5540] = 1.07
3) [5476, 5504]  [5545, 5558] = 1.10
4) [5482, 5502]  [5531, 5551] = 1.09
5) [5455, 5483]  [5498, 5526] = 1.05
